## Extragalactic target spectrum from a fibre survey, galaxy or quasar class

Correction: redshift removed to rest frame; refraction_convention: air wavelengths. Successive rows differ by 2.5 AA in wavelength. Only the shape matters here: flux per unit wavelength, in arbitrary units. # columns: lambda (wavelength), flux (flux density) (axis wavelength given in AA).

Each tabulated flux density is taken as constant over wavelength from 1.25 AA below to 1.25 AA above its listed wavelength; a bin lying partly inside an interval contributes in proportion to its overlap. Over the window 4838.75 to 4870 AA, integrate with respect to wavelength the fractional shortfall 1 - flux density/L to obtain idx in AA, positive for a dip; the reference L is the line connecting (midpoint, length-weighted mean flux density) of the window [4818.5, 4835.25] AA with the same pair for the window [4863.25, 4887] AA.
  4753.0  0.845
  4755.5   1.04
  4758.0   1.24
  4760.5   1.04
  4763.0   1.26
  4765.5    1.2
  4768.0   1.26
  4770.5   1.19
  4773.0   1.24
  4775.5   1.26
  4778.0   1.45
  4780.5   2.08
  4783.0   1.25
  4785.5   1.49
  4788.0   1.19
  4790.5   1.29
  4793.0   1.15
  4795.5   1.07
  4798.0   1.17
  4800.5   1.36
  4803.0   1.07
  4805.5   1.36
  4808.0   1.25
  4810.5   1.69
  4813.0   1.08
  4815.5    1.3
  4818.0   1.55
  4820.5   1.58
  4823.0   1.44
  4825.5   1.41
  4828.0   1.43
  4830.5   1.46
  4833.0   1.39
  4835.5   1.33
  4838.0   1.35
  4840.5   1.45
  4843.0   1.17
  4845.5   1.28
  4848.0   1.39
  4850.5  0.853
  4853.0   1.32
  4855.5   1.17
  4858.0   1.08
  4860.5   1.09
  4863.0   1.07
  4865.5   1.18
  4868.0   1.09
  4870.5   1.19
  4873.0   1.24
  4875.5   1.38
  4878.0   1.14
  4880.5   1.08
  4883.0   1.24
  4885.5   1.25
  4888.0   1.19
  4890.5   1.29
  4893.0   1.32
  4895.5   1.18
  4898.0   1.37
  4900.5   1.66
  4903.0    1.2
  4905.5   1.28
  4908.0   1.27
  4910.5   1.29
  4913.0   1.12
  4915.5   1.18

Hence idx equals 2.9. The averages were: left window 1.45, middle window 1.18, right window 1.19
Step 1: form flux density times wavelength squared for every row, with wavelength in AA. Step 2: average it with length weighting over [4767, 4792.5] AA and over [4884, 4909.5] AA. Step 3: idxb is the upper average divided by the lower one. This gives 1.00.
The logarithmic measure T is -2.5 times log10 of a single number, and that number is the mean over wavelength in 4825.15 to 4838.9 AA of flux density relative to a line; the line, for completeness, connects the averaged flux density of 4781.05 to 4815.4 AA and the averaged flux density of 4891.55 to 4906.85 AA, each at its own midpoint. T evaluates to -0.08 mag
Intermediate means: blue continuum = 1.28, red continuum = 1.33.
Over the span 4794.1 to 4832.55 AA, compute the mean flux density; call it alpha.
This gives 1.35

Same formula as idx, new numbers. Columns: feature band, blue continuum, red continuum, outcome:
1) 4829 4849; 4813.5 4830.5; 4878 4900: 0.5 AA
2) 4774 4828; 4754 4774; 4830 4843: -3.5 AA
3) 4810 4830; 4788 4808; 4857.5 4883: -3.9 AA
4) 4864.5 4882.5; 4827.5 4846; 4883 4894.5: 1.4 AA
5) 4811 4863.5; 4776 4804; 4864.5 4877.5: -1.8 AA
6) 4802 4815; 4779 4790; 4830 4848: 1.2 AA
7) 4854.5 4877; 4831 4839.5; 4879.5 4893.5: 2.1 AA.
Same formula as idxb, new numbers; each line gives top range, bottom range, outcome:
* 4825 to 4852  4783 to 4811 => 1.06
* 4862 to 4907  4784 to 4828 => 0.97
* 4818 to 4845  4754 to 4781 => 1.13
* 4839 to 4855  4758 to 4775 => 1.07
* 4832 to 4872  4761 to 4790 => 0.93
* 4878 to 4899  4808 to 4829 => 0.89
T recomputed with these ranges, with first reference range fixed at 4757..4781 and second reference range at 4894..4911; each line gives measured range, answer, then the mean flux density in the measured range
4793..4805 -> 0.111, 1.18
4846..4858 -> 0.118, 1.18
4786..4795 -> 0.070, 1.22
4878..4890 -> 0.111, 1.19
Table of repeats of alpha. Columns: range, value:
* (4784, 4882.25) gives 1.27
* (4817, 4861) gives 1.32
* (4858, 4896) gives 1.19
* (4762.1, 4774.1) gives 1.23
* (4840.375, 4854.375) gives 1.23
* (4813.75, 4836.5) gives 1.43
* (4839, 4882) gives 1.19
